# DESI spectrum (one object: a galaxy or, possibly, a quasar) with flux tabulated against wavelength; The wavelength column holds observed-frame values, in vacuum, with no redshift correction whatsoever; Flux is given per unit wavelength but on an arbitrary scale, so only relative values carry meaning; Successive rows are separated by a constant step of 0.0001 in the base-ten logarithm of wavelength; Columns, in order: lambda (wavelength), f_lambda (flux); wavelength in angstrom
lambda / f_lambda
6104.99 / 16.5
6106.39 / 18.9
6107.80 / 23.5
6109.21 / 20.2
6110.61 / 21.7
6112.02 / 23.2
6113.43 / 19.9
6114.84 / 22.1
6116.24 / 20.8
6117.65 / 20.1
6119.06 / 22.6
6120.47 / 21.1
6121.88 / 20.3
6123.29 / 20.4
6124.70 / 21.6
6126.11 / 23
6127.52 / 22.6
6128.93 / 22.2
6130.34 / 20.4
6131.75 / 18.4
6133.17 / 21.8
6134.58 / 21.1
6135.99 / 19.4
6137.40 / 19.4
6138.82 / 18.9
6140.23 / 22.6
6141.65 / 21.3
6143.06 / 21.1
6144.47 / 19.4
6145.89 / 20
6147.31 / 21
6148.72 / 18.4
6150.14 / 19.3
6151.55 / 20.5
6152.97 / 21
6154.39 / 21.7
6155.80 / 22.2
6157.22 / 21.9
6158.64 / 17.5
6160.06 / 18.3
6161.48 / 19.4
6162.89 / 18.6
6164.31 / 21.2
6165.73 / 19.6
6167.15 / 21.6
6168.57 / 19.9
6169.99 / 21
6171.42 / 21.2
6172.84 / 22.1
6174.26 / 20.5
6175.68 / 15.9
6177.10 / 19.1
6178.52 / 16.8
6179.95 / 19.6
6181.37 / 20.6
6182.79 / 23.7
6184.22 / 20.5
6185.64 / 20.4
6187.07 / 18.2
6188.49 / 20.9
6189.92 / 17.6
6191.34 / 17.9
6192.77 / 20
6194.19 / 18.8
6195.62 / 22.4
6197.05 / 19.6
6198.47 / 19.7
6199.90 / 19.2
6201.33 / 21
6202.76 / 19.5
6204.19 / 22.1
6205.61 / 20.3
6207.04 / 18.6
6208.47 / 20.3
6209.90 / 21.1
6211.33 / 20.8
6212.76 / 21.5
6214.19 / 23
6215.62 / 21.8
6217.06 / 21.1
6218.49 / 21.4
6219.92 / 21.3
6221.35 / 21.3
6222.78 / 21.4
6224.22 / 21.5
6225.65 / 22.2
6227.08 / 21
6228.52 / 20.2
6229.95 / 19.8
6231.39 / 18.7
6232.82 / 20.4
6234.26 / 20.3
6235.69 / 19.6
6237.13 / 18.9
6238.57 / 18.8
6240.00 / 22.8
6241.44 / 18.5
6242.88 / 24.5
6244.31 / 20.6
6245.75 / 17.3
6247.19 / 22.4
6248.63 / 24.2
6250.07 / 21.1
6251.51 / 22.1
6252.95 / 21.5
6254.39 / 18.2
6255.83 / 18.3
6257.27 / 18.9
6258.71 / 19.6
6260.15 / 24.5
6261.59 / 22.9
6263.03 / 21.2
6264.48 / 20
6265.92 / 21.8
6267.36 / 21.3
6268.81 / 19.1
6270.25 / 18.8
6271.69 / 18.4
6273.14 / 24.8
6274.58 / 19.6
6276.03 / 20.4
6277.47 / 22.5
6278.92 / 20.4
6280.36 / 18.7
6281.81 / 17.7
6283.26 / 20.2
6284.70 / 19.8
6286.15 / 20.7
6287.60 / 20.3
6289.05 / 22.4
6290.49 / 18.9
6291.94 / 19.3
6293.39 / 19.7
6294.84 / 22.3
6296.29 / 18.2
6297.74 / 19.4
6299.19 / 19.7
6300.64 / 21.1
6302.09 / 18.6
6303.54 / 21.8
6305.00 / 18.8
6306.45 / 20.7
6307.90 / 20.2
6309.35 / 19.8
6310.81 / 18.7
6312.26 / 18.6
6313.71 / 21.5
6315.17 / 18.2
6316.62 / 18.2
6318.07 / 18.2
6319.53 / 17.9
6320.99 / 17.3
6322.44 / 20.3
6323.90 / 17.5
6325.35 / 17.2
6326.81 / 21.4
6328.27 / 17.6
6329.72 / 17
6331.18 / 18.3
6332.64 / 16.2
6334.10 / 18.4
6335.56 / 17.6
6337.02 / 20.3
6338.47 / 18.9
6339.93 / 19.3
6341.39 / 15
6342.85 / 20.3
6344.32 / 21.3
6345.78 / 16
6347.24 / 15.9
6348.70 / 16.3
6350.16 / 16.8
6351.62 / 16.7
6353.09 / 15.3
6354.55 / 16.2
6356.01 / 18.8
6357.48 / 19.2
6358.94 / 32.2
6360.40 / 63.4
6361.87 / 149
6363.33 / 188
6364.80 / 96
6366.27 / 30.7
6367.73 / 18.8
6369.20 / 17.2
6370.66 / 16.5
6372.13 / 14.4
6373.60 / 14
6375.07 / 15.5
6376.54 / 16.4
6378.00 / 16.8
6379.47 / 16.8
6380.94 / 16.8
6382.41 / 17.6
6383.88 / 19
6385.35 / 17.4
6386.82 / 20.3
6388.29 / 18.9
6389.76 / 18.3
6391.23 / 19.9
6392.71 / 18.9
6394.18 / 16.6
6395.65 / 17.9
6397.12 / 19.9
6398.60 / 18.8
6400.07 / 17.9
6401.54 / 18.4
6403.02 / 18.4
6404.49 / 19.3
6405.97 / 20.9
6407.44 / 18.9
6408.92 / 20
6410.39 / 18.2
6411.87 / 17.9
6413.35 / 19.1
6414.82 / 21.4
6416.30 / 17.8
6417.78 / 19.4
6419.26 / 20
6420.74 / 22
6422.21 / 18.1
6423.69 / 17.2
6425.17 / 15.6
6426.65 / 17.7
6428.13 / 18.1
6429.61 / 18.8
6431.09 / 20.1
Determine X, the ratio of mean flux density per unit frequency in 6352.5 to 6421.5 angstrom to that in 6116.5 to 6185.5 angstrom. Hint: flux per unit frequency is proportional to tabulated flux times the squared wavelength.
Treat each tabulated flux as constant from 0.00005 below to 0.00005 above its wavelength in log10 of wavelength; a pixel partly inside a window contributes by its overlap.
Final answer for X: 1.46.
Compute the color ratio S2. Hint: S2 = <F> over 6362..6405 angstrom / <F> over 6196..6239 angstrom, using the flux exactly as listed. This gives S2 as 1.38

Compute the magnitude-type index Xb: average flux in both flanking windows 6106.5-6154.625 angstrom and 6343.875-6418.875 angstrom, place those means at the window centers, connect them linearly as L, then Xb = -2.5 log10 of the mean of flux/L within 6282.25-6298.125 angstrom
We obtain 0.22 mag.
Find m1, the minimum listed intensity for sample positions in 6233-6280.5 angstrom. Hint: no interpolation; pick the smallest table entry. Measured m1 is 17.3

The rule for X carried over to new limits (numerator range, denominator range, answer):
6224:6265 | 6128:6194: 1.06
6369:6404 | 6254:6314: 0.90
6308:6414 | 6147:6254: 1.25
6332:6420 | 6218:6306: 1.29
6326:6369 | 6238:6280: 1.65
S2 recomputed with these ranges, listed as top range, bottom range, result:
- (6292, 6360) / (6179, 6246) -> 0.93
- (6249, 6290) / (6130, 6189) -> 1.02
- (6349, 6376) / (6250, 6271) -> 2.02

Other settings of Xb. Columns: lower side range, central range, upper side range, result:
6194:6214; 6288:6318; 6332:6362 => 0.173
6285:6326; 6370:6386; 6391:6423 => 0.166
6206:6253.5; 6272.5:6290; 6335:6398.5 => 0.148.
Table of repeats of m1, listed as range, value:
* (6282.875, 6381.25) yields 14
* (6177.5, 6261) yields 16.8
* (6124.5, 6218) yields 15.9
